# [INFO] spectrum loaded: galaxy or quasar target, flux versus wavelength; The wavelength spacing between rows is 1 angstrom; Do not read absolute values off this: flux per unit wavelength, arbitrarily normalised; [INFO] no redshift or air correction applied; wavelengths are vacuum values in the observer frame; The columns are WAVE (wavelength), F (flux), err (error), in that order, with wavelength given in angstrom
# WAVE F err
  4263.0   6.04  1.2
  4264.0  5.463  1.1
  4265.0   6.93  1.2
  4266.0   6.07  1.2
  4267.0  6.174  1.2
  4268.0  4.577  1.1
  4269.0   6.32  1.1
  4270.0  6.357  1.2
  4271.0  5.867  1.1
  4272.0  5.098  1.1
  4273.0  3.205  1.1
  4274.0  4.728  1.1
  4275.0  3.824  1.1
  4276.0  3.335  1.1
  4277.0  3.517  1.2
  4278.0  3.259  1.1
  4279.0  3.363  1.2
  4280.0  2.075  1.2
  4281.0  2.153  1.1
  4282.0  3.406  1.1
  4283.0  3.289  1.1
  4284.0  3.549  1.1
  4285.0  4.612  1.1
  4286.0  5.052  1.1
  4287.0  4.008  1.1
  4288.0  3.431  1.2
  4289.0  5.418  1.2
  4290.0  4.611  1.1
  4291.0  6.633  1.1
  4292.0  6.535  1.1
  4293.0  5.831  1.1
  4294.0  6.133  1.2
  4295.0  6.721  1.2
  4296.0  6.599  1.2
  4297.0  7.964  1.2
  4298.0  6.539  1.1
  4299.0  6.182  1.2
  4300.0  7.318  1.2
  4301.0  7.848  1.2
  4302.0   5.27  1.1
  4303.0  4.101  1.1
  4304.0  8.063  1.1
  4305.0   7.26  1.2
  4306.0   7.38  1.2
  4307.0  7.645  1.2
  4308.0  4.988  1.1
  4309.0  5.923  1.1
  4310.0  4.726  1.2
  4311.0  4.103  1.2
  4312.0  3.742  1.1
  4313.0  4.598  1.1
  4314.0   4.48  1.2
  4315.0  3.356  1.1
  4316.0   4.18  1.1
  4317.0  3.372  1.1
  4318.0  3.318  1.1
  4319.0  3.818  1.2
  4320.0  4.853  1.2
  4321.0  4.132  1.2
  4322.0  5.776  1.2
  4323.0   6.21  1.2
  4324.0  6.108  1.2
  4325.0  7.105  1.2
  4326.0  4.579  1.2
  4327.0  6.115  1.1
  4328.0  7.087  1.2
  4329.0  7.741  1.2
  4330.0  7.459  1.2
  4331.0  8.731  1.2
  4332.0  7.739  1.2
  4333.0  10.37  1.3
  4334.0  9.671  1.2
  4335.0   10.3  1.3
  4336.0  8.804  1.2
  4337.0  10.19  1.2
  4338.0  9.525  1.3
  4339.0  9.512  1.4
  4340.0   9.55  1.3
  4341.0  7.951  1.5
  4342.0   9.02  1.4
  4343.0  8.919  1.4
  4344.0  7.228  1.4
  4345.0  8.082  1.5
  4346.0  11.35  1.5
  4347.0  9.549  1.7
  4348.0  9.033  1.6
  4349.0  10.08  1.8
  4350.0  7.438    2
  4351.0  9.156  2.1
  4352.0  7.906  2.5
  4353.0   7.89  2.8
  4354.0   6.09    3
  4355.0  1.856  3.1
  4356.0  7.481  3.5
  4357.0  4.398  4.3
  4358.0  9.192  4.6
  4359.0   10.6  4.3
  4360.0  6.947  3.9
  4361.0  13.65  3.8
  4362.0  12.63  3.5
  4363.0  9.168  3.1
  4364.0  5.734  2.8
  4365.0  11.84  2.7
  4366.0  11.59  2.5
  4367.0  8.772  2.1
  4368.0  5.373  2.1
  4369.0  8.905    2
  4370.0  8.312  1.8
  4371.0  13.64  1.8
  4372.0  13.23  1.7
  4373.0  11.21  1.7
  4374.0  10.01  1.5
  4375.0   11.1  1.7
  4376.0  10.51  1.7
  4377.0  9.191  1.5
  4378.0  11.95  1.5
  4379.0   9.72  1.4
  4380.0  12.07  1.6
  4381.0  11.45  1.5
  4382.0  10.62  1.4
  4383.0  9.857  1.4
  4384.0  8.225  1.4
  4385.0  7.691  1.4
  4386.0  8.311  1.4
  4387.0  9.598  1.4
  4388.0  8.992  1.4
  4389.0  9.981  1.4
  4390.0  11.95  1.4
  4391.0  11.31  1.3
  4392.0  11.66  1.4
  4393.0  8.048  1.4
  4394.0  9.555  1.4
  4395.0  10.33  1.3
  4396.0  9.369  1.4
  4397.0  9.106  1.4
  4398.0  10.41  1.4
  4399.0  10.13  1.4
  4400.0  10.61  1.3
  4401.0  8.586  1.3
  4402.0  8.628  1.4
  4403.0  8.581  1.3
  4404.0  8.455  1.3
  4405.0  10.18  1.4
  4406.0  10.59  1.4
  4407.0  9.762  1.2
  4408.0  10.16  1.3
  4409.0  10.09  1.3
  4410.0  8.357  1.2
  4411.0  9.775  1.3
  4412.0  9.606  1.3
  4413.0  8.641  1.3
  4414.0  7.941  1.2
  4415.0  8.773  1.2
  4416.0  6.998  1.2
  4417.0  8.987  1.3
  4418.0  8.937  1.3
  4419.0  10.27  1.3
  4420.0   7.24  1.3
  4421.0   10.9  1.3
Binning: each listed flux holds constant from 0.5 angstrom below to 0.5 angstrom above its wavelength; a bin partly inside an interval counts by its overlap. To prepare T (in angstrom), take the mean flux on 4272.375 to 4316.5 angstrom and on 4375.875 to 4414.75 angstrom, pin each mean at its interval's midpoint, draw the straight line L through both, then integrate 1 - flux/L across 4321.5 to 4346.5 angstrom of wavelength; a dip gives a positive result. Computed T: -4.7 angstrom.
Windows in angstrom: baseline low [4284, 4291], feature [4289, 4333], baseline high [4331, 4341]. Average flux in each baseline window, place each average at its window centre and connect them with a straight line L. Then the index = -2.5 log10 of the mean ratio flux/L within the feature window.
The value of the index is 0.130 mag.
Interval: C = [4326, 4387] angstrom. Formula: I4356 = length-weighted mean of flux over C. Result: 9.1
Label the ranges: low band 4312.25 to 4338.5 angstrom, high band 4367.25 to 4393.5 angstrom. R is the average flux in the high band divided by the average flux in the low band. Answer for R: 1.55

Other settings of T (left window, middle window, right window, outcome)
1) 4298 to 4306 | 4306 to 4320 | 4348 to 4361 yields 4.6 angstrom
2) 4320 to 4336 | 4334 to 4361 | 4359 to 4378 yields 0.2 angstrom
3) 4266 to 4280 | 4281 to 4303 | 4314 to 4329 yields -3.2 angstrom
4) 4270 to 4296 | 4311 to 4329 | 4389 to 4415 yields 3.5 angstrom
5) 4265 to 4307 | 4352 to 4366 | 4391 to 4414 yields -0.7 angstrom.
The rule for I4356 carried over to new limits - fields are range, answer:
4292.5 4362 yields 7.1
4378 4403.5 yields 9.83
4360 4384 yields 10.3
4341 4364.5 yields 8.4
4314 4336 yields 6.3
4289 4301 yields 6.47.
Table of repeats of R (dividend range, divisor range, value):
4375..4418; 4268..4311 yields 1.85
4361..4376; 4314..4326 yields 2.16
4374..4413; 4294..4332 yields 1.68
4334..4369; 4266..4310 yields 1.66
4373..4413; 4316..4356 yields 1.32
